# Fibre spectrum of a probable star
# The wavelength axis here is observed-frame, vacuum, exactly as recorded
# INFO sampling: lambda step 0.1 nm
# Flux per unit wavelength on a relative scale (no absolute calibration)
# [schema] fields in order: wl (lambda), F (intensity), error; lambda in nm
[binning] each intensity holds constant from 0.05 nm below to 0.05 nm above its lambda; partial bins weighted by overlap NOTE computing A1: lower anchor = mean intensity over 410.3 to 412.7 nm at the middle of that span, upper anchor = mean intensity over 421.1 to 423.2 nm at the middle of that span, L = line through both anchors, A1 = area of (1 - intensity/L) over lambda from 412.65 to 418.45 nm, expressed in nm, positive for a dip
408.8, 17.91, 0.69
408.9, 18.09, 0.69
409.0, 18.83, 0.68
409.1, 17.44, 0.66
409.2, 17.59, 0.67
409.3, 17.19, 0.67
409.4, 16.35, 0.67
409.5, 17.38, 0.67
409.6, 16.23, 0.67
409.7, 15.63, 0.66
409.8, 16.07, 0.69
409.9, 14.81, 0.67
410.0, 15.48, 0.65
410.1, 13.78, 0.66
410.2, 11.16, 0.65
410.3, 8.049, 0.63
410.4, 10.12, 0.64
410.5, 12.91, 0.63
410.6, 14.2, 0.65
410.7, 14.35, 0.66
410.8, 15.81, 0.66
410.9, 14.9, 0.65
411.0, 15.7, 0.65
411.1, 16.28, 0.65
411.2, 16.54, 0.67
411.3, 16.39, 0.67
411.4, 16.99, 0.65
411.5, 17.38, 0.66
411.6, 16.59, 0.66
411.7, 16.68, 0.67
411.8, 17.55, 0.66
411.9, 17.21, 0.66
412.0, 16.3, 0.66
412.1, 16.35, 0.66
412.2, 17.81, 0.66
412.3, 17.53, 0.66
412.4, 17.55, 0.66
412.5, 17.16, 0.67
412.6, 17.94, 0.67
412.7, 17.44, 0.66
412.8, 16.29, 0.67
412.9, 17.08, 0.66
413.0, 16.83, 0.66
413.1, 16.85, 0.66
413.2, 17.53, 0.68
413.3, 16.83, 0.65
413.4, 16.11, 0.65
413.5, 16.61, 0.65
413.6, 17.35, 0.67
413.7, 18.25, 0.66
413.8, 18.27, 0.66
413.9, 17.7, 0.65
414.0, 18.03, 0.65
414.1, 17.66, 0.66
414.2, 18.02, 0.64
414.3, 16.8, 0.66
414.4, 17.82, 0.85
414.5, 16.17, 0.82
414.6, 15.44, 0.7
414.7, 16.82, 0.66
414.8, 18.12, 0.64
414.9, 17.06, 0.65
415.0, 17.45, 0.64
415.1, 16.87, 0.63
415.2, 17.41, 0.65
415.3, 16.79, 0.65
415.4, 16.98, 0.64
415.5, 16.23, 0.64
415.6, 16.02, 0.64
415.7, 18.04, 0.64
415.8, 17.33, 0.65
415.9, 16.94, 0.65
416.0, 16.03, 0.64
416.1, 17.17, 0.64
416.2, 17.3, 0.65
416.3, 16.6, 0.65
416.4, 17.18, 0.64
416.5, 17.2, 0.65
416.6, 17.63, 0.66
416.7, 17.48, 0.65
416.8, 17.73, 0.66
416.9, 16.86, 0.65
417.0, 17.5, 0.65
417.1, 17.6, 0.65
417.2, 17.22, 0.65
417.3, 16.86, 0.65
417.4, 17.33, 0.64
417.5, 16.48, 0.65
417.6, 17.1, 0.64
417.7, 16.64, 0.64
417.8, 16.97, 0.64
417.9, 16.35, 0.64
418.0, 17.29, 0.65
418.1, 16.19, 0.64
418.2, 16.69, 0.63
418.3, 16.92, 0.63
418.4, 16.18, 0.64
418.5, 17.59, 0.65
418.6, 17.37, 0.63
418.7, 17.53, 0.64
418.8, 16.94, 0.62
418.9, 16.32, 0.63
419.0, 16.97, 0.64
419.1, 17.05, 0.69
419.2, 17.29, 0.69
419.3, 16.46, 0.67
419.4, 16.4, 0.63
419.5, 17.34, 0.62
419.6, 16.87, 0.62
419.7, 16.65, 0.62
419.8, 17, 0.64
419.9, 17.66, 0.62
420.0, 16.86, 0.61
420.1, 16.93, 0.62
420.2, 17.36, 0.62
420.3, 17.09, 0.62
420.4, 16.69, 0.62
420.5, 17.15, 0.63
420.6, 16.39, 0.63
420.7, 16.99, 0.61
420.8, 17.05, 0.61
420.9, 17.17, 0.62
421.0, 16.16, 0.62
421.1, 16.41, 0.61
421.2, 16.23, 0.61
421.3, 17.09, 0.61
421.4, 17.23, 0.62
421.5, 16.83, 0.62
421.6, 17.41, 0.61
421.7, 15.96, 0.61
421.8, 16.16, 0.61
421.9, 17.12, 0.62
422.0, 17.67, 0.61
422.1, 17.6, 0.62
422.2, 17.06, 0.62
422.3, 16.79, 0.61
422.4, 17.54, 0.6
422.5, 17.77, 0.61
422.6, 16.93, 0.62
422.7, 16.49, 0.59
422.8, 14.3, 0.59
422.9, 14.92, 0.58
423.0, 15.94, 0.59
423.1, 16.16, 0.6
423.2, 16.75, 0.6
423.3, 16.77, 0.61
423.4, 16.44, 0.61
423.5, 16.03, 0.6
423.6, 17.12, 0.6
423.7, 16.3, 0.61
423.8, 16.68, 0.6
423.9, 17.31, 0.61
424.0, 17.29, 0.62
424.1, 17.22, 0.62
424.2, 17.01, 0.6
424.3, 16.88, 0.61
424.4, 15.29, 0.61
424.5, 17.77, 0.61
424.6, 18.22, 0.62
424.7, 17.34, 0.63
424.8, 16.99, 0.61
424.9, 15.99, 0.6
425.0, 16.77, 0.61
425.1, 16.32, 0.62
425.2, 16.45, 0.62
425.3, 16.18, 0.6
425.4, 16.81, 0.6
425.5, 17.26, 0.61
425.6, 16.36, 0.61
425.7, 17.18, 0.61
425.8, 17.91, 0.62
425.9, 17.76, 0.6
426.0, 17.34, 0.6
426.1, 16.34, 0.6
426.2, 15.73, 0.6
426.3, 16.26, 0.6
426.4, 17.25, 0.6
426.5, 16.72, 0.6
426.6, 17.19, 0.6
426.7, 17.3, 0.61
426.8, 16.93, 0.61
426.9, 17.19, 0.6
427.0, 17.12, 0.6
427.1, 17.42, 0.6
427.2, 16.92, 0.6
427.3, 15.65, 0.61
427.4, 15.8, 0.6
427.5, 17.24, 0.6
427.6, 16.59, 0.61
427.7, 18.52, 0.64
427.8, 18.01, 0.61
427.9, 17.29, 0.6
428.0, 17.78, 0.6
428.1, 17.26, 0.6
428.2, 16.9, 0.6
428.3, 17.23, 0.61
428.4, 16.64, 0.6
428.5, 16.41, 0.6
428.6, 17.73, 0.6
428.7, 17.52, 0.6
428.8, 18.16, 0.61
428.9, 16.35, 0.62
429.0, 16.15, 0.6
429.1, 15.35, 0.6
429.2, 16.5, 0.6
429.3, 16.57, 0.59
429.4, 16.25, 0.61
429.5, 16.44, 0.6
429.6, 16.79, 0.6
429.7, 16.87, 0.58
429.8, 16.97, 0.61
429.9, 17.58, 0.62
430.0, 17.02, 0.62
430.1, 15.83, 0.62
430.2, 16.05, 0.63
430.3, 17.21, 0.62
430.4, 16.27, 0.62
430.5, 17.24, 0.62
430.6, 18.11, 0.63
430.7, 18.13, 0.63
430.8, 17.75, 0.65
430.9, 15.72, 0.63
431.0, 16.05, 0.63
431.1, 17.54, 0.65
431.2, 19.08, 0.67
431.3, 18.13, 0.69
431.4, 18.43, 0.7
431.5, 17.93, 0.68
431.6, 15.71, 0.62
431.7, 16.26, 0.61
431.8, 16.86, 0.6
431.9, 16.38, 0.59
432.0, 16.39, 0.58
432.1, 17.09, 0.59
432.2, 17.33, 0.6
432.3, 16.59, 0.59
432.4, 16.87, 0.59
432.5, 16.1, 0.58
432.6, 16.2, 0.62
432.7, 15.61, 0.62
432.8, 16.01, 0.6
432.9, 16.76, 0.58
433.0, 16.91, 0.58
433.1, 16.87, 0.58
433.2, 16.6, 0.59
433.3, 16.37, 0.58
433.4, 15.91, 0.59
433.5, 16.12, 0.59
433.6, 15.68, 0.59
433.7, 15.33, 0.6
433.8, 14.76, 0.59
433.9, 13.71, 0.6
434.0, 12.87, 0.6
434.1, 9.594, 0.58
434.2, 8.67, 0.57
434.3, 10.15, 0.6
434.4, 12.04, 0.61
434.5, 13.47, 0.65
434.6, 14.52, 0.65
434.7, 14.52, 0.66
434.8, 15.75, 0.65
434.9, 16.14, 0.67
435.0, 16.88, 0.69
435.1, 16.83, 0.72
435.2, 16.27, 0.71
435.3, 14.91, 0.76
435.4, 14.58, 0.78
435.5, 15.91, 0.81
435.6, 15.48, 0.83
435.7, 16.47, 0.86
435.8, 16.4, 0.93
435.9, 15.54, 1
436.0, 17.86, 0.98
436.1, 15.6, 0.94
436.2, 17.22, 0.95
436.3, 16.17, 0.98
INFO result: -0.30 nm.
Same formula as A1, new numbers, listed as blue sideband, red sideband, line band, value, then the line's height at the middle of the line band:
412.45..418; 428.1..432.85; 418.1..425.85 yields 0.085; 17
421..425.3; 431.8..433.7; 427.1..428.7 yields -0.051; 16.6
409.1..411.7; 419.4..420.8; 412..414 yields -0.199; 15.7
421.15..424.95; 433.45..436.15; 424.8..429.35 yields -0.245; 16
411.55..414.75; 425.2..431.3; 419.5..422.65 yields 0.015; 17.1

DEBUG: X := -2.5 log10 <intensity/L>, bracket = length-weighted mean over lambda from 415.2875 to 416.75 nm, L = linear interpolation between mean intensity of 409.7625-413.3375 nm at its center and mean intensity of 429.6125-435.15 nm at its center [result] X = -0.08 mag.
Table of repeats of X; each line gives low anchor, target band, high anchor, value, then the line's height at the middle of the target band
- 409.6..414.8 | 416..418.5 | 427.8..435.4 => -0.05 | 16.2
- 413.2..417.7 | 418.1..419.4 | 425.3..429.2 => 0.01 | 17.1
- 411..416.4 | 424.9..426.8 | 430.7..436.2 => -0.04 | 16.3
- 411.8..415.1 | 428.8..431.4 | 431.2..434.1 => -0.04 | 16.3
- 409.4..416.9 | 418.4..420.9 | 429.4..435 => -0.05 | 16.3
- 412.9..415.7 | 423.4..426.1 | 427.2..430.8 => 0.01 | 17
